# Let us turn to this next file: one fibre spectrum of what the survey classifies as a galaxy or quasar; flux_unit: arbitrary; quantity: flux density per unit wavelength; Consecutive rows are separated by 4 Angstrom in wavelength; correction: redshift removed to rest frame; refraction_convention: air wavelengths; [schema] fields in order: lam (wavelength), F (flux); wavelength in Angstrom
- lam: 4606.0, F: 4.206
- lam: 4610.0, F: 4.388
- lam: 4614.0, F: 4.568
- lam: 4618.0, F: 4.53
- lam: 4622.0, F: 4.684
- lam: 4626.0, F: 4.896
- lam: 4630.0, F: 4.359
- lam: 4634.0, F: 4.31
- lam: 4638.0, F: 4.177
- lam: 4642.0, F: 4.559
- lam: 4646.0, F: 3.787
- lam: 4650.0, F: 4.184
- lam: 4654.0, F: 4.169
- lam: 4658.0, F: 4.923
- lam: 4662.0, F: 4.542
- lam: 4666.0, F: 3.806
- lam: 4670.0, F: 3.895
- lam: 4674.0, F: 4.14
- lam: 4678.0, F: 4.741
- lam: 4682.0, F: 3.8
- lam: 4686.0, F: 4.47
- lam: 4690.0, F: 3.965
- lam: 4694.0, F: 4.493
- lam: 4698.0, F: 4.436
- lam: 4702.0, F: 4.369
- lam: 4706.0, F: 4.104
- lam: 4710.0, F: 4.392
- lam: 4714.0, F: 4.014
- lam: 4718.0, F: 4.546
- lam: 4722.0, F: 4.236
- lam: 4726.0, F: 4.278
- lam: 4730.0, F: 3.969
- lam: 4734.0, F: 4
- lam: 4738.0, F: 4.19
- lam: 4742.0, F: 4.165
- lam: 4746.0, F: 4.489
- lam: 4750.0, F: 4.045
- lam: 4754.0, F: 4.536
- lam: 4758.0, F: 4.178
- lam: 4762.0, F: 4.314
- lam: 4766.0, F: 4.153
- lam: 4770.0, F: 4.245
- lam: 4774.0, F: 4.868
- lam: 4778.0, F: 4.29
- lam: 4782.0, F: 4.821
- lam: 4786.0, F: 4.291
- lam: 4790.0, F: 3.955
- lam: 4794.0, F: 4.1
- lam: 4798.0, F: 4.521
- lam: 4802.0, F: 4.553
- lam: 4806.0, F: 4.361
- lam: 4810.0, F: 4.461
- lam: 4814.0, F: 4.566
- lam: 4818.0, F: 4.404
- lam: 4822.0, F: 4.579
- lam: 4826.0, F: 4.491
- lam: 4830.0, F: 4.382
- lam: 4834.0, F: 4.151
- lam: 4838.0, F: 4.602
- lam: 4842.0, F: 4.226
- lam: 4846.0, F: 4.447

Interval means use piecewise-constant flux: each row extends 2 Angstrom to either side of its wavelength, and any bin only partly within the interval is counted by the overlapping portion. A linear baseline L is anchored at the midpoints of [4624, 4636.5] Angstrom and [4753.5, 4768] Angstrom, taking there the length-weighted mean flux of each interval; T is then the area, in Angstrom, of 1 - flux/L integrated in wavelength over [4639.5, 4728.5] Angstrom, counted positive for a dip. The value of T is 2.9 Angstrom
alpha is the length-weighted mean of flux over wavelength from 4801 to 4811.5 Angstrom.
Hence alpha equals 4.45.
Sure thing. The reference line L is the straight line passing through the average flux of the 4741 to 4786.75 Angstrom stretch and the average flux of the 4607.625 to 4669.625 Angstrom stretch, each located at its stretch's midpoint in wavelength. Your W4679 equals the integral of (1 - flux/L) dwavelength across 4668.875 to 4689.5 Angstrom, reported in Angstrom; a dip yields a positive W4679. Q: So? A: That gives 0.8 Angstrom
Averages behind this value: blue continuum 4.38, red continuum 4.37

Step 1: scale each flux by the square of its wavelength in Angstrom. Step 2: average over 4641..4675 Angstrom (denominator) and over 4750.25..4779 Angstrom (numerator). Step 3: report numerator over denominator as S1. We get 1.1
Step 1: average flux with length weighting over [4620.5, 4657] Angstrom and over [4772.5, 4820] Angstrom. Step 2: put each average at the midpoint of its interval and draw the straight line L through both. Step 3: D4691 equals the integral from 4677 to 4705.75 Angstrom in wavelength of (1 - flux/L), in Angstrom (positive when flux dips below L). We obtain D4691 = 0.6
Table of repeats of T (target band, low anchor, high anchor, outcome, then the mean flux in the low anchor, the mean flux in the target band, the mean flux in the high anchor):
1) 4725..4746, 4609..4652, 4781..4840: 1.23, 4.4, 4.15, 4.41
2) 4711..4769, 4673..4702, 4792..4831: 1.82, 4.3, 4.23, 4.44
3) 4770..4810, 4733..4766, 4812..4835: -0.56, 4.24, 4.41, 4.44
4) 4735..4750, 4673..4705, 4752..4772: 0.20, 4.3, 4.23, 4.29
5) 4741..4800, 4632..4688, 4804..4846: 0.43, 4.25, 4.33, 4.42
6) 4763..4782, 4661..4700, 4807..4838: -0.29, 4.22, 4.43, 4.44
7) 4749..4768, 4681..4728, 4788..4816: 0.28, 4.27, 4.26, 4.36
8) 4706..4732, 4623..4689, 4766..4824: 0.74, 4.3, 4.23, 4.42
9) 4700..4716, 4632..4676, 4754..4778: 0.27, 4.23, 4.22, 4.36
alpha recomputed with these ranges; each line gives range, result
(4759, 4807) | 4.37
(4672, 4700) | 4.29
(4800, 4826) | 4.49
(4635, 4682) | 4.25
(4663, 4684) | 4.1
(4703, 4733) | 4.22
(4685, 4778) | 4.28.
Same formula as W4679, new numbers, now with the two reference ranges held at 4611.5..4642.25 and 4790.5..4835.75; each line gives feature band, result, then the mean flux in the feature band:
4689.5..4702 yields 0.33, 4.35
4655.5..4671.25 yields 0.63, 4.31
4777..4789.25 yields -0.03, 4.43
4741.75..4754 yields 0.40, 4.29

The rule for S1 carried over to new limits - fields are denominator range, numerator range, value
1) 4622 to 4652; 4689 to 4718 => 1.01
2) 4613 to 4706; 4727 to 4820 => 1.05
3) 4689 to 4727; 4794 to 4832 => 1.09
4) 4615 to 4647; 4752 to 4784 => 1.06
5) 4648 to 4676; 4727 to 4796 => 1.05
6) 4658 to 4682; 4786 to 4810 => 1.07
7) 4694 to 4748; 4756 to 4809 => 1.05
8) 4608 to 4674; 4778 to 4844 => 1.09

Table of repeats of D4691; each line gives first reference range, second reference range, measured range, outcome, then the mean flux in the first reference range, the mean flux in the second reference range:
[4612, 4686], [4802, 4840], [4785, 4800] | 0.7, 4.34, 4.45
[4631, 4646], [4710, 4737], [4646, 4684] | 0.3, 4.27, 4.19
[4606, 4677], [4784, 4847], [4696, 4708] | 0.2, 4.35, 4.38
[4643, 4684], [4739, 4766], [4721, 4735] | 0.4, 4.21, 4.27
